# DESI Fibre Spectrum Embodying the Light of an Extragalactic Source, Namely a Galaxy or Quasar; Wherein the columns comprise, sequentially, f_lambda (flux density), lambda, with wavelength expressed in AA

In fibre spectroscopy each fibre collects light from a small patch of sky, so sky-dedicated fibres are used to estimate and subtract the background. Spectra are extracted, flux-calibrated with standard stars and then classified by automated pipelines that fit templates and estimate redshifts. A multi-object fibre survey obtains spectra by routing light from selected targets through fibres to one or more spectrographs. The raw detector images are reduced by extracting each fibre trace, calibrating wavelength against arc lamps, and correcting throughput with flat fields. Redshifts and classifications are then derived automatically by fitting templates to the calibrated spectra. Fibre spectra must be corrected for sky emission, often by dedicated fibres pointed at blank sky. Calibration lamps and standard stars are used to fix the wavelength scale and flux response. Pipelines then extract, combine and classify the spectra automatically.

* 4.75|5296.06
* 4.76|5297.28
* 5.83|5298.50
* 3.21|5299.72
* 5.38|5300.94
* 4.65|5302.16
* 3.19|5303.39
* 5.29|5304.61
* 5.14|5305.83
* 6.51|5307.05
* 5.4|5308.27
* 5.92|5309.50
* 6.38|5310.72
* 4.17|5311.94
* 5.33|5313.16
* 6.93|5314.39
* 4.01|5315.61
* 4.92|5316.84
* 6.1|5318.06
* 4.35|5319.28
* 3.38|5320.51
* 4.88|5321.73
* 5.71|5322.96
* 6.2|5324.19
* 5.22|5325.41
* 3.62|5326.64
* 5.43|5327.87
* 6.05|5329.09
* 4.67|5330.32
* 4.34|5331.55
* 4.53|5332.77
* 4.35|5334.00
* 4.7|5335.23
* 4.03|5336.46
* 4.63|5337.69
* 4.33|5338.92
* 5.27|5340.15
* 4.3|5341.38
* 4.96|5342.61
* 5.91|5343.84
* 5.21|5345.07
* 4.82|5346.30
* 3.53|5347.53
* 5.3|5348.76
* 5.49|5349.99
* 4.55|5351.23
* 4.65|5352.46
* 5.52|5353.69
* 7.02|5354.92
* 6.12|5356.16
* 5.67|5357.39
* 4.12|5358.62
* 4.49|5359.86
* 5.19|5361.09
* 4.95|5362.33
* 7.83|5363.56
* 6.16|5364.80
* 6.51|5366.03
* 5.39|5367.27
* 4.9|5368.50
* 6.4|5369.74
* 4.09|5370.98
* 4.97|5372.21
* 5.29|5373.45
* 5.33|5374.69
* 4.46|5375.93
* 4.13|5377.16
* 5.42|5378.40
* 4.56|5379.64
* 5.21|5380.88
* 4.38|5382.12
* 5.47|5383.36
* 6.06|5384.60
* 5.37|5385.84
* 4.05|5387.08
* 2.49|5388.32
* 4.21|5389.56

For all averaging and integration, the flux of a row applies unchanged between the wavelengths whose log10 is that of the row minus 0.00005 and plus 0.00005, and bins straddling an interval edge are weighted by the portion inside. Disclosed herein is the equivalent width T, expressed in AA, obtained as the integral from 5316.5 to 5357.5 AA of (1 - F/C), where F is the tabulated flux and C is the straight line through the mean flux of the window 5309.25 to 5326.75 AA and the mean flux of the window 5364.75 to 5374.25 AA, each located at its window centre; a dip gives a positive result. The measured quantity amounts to 2.2 AA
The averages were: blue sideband 5.17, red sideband 5.42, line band 4.99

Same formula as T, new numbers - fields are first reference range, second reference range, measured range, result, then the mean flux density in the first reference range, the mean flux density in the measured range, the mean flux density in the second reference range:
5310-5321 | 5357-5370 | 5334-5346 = 1.2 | 5.09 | 4.79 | 5.58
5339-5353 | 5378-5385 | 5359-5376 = -1.3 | 4.89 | 5.44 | 5.15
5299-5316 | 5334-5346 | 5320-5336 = 0.2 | 5.13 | 4.85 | 4.79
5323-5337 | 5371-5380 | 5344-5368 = -2.7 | 4.87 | 5.4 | 4.84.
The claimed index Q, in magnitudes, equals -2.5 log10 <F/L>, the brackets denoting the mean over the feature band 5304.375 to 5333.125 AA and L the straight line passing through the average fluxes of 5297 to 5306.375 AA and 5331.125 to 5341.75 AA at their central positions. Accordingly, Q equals -0.13 mag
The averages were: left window 4.67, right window 4.51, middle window 5.19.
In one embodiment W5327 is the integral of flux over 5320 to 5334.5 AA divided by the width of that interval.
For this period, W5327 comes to 4.88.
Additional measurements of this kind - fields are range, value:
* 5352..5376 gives 5.48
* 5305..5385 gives 5.15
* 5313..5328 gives 5.06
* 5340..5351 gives 4.95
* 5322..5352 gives 4.88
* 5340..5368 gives 5.35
